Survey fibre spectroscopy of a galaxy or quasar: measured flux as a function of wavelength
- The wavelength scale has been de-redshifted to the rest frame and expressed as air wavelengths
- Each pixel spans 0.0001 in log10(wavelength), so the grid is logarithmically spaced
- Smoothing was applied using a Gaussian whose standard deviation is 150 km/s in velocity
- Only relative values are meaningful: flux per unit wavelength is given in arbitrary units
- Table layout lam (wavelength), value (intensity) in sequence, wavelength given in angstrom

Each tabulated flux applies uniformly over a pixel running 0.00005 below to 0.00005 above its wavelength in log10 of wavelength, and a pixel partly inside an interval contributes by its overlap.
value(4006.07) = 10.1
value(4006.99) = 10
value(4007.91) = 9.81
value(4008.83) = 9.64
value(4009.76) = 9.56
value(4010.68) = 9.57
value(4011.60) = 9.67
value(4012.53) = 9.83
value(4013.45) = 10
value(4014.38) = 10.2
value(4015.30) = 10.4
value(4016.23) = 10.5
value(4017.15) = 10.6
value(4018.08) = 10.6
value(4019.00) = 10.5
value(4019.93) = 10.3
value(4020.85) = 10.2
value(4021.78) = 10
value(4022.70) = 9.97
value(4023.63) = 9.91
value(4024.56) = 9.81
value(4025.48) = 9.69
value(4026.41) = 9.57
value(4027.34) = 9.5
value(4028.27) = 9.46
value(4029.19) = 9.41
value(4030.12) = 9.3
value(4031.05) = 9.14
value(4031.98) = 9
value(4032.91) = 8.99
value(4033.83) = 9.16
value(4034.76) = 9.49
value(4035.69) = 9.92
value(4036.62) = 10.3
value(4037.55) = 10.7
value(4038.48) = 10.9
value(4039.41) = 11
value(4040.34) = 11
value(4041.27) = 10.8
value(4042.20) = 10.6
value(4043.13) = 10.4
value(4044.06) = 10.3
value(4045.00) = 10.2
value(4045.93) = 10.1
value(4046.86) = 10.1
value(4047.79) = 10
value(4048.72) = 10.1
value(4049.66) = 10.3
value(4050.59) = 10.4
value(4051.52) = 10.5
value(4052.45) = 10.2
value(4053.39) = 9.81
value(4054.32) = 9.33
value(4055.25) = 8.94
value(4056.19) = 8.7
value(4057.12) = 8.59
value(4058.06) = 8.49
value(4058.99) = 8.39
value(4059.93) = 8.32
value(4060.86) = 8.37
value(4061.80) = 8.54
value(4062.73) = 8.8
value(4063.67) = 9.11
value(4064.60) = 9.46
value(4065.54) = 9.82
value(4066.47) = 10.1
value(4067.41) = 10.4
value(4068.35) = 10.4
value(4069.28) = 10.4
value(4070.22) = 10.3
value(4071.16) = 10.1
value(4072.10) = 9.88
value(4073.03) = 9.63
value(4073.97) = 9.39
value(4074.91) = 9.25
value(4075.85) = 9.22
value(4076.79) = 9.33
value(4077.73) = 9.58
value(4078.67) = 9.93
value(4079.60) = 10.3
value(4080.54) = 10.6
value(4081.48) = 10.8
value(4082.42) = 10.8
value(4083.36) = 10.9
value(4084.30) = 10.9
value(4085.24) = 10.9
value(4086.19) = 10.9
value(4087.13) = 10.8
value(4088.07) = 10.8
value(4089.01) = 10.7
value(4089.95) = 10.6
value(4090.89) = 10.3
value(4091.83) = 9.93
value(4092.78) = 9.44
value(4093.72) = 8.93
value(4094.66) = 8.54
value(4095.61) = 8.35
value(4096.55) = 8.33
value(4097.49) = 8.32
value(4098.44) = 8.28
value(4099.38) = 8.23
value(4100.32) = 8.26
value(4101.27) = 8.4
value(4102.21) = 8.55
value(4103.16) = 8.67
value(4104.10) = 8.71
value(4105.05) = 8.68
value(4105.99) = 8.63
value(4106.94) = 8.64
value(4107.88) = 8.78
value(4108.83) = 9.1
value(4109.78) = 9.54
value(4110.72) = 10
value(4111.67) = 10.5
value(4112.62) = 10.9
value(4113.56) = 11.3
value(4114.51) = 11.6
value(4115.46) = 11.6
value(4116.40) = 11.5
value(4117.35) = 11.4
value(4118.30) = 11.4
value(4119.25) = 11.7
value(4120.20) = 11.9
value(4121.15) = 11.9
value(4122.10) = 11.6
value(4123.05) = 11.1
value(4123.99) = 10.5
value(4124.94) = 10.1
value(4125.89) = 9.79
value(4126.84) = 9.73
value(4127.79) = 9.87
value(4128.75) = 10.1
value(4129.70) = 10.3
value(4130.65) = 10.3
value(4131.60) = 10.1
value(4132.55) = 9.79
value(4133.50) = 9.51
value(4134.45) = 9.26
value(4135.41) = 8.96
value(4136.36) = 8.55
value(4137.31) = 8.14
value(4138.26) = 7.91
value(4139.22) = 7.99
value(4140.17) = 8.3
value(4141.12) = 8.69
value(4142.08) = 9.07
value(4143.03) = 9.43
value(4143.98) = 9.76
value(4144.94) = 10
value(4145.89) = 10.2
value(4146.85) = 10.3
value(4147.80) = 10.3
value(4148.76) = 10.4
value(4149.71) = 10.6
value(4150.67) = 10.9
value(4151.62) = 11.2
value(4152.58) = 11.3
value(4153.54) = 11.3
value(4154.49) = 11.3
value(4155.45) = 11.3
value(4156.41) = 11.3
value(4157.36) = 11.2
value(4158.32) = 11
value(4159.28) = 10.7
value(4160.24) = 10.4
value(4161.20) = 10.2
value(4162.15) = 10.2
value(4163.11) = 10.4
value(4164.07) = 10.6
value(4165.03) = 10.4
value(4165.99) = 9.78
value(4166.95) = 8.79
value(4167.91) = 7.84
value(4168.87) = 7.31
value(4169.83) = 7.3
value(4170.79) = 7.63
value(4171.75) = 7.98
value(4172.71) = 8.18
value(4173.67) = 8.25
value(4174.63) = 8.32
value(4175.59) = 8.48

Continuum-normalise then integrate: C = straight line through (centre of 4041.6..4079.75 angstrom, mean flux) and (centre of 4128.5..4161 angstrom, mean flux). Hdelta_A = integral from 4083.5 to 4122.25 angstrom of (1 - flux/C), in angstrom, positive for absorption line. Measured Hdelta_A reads -0.4 angstrom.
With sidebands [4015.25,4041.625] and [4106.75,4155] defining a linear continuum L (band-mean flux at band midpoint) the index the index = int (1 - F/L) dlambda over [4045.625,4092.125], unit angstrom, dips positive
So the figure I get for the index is 0.91 angstrom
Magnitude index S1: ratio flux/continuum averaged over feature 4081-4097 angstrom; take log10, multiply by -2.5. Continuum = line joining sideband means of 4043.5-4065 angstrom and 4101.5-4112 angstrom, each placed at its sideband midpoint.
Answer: -0.11 mag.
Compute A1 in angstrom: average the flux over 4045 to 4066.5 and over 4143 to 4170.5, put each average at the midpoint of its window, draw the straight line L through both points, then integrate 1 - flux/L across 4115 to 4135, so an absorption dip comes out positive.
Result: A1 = -1.4 angstrom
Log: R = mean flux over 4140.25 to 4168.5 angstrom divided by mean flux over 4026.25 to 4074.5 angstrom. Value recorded 1.1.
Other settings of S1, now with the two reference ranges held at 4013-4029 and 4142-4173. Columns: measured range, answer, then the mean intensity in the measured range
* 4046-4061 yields 0.07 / 9.45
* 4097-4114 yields 0.11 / 9.08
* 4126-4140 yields 0.08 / 9.31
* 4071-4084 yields 0.00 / 9.99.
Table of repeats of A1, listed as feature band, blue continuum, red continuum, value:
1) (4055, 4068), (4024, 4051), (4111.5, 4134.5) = 1.5 angstrom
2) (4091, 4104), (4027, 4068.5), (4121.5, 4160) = 1.6 angstrom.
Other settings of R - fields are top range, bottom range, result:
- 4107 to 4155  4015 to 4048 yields 1.01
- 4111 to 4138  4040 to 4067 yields 1.08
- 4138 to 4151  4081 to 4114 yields 1.00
